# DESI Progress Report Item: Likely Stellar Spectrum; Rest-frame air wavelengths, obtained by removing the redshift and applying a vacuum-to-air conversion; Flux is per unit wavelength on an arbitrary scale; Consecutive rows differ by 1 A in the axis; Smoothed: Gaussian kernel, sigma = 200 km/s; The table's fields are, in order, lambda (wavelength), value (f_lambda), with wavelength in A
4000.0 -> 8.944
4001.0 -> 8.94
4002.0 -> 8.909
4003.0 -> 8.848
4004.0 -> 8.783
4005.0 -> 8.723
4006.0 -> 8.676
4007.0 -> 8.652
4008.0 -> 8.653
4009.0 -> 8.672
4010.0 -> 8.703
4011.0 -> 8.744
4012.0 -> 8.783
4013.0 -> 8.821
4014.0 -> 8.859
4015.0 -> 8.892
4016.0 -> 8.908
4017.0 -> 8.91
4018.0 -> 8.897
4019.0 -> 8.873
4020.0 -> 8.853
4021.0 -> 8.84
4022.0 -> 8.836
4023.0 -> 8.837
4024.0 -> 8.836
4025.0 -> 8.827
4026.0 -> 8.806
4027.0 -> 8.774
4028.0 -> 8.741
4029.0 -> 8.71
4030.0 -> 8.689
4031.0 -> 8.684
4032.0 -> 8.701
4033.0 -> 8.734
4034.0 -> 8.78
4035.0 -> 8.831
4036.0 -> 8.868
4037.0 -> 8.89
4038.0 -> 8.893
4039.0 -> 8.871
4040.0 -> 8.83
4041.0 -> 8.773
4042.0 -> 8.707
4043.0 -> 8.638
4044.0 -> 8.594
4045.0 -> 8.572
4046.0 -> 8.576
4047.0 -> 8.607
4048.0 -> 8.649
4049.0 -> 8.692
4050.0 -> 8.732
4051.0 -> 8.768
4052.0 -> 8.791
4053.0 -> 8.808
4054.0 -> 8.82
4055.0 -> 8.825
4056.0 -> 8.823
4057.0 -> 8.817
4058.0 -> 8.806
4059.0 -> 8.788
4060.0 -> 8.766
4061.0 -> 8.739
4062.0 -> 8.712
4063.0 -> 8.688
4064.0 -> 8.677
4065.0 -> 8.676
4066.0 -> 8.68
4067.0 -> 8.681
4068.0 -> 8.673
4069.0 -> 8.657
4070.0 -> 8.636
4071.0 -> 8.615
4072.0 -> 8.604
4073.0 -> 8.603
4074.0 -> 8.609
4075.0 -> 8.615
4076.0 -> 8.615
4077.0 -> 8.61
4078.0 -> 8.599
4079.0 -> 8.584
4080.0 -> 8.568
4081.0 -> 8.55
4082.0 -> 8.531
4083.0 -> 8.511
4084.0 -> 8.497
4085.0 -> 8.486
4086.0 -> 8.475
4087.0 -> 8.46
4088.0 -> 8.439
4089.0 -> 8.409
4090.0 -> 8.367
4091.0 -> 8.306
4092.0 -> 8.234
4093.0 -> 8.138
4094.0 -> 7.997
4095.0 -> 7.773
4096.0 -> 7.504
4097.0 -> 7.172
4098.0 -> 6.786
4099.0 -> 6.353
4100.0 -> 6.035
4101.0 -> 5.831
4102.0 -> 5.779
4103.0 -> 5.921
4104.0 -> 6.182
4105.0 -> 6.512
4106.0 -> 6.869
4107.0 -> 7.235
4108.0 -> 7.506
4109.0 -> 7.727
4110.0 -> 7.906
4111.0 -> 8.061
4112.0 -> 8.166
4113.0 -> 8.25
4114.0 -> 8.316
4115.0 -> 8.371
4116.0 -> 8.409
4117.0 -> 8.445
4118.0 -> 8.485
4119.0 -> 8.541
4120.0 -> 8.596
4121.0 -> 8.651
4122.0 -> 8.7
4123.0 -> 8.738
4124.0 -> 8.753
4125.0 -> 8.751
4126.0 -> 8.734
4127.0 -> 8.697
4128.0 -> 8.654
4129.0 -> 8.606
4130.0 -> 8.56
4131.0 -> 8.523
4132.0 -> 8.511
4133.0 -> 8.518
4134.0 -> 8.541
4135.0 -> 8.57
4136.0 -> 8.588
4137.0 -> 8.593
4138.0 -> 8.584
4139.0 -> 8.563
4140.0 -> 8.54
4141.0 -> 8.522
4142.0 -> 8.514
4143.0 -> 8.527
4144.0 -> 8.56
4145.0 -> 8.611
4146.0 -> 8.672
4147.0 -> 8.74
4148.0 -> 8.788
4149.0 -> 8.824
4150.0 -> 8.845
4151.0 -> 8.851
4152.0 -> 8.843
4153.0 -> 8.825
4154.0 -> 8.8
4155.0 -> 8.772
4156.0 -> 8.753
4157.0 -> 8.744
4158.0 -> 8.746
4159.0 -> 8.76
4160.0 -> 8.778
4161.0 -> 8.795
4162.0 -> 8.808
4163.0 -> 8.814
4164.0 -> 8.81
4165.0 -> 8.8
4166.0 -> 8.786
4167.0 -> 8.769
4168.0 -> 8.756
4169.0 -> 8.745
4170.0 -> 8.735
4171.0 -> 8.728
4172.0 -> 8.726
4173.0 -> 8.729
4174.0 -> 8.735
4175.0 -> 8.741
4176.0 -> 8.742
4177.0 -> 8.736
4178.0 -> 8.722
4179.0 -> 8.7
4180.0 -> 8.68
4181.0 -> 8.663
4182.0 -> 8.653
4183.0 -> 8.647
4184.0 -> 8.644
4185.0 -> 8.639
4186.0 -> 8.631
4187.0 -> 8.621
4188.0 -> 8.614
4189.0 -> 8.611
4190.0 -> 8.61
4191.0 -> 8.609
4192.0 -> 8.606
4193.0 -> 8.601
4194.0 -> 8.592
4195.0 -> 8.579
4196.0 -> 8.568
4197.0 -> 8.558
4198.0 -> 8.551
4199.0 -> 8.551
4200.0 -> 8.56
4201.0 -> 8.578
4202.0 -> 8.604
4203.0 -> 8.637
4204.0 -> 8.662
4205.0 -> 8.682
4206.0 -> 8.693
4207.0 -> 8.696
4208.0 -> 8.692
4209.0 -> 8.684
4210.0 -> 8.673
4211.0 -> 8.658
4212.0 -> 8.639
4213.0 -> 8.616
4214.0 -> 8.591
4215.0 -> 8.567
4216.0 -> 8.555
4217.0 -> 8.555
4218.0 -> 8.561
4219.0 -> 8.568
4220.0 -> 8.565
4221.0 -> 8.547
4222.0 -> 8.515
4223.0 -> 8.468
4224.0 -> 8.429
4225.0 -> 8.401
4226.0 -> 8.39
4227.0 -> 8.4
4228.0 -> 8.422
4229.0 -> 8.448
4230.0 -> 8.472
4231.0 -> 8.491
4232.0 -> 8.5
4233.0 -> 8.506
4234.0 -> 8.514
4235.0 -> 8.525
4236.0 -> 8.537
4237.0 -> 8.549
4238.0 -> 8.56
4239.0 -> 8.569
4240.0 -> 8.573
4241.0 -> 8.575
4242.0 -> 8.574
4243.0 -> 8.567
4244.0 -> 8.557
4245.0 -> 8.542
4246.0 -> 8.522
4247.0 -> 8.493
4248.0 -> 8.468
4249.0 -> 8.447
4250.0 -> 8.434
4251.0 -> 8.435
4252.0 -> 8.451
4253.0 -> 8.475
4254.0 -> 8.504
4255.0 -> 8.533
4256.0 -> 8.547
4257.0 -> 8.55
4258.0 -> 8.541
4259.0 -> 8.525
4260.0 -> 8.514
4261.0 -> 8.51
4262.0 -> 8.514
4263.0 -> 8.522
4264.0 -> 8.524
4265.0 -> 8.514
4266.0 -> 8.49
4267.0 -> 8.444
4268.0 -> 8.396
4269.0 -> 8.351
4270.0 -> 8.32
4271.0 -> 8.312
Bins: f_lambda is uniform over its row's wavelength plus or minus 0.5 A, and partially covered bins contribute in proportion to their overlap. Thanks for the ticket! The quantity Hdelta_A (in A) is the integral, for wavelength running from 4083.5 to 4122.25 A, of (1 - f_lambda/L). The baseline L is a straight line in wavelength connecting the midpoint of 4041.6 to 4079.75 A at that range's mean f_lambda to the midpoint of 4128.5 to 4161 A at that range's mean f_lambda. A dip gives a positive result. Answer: 4.2 A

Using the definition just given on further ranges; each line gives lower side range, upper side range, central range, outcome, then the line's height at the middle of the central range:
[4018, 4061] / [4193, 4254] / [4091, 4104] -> 2.6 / 8.7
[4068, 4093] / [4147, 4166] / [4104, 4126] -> 1.4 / 8.64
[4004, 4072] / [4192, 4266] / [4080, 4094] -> 0.5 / 8.7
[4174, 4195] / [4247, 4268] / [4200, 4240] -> 0.1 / 8.58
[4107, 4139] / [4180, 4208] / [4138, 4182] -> -1.0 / 8.53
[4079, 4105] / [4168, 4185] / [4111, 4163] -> -2.6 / 8.21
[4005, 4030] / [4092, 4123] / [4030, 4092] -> -3.5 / 8.2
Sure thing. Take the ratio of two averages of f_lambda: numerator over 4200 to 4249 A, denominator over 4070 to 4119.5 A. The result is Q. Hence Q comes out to 1.08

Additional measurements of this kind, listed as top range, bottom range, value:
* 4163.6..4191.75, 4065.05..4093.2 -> 1.02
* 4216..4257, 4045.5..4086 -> 0.98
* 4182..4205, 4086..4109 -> 1.18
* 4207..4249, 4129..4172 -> 0.98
